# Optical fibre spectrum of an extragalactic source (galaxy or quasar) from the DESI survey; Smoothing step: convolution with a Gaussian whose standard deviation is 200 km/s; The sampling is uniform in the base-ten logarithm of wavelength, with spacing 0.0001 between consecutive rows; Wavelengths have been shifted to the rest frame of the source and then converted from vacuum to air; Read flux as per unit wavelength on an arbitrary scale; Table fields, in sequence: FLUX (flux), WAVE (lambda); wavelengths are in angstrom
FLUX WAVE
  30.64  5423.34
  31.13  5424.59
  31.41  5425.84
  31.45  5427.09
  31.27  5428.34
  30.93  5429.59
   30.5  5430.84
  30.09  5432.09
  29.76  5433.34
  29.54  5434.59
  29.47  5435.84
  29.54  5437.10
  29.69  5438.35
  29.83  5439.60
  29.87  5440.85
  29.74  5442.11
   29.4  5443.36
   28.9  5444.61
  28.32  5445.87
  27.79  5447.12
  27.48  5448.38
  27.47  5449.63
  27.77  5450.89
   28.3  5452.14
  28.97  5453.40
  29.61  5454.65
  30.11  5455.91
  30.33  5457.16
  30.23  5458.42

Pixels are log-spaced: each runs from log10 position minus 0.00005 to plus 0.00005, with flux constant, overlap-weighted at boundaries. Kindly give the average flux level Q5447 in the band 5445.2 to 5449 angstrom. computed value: 27.8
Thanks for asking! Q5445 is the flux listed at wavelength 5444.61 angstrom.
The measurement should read 28.9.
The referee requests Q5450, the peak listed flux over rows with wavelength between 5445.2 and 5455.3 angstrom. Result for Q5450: 29.61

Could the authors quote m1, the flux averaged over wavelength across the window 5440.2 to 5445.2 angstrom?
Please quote 29.5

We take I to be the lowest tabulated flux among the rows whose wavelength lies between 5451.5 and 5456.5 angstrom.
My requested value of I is 28.3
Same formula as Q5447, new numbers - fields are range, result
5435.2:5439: 29.6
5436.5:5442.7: 29.7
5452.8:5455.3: 29.3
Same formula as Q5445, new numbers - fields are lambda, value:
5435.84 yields 29.47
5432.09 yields 30.09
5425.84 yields 31.41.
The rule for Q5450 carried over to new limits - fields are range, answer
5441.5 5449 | 29.74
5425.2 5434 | 31.45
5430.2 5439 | 30.5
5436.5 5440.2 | 29.83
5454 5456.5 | 30.11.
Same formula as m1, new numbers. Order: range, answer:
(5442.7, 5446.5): 28.9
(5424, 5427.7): 31.3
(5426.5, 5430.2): 31.2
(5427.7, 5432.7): 30.7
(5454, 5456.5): 29.9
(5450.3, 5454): 28.4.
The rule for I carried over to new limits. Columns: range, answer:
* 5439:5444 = 29.4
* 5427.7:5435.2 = 29.54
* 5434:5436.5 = 29.47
